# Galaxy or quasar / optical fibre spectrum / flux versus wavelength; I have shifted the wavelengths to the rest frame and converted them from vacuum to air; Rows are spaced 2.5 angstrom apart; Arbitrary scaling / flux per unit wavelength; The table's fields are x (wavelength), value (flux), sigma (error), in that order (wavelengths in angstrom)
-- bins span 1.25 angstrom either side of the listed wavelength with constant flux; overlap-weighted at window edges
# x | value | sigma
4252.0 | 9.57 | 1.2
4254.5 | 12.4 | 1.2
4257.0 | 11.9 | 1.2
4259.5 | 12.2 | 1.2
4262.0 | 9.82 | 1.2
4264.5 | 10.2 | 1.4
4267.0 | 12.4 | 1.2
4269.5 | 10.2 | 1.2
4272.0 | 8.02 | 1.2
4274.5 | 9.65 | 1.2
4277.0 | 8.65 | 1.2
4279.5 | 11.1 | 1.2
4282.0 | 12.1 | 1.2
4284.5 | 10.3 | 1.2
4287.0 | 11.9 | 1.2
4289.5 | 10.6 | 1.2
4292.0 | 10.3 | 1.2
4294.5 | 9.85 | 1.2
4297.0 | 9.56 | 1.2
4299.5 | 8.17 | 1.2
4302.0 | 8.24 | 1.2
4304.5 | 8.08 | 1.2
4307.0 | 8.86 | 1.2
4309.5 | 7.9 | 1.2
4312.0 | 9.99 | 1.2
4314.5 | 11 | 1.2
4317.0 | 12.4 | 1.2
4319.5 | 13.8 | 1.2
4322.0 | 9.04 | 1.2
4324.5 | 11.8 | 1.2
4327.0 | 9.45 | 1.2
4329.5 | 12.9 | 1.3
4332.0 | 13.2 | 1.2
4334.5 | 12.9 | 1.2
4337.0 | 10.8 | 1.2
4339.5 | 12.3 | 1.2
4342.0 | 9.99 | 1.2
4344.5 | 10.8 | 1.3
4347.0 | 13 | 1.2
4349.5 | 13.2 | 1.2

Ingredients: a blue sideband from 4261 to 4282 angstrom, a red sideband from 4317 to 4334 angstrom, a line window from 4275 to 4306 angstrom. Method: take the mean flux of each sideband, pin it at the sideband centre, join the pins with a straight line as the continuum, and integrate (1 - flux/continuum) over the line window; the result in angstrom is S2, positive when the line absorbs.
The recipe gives 2.32 angstrom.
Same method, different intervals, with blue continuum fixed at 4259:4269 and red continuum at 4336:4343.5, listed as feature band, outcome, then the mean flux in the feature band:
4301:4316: 2.6 angstrom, 9.08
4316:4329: -0.4 angstrom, 11.4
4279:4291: -0.2 angstrom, 11.2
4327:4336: -1.2 angstrom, 12.4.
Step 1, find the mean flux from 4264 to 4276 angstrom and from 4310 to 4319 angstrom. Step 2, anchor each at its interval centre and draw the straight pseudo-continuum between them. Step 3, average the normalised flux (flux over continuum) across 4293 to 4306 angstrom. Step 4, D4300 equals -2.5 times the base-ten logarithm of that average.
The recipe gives 0.21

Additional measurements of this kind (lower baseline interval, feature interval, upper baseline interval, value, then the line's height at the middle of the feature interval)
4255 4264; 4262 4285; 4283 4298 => 0.07 mag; 10.9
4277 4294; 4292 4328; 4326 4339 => 0.16 mag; 11.4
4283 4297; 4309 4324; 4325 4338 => 0.05 mag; 11.4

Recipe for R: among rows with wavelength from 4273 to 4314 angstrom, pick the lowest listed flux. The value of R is 7.9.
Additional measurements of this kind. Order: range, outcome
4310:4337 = 9.04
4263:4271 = 10.2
